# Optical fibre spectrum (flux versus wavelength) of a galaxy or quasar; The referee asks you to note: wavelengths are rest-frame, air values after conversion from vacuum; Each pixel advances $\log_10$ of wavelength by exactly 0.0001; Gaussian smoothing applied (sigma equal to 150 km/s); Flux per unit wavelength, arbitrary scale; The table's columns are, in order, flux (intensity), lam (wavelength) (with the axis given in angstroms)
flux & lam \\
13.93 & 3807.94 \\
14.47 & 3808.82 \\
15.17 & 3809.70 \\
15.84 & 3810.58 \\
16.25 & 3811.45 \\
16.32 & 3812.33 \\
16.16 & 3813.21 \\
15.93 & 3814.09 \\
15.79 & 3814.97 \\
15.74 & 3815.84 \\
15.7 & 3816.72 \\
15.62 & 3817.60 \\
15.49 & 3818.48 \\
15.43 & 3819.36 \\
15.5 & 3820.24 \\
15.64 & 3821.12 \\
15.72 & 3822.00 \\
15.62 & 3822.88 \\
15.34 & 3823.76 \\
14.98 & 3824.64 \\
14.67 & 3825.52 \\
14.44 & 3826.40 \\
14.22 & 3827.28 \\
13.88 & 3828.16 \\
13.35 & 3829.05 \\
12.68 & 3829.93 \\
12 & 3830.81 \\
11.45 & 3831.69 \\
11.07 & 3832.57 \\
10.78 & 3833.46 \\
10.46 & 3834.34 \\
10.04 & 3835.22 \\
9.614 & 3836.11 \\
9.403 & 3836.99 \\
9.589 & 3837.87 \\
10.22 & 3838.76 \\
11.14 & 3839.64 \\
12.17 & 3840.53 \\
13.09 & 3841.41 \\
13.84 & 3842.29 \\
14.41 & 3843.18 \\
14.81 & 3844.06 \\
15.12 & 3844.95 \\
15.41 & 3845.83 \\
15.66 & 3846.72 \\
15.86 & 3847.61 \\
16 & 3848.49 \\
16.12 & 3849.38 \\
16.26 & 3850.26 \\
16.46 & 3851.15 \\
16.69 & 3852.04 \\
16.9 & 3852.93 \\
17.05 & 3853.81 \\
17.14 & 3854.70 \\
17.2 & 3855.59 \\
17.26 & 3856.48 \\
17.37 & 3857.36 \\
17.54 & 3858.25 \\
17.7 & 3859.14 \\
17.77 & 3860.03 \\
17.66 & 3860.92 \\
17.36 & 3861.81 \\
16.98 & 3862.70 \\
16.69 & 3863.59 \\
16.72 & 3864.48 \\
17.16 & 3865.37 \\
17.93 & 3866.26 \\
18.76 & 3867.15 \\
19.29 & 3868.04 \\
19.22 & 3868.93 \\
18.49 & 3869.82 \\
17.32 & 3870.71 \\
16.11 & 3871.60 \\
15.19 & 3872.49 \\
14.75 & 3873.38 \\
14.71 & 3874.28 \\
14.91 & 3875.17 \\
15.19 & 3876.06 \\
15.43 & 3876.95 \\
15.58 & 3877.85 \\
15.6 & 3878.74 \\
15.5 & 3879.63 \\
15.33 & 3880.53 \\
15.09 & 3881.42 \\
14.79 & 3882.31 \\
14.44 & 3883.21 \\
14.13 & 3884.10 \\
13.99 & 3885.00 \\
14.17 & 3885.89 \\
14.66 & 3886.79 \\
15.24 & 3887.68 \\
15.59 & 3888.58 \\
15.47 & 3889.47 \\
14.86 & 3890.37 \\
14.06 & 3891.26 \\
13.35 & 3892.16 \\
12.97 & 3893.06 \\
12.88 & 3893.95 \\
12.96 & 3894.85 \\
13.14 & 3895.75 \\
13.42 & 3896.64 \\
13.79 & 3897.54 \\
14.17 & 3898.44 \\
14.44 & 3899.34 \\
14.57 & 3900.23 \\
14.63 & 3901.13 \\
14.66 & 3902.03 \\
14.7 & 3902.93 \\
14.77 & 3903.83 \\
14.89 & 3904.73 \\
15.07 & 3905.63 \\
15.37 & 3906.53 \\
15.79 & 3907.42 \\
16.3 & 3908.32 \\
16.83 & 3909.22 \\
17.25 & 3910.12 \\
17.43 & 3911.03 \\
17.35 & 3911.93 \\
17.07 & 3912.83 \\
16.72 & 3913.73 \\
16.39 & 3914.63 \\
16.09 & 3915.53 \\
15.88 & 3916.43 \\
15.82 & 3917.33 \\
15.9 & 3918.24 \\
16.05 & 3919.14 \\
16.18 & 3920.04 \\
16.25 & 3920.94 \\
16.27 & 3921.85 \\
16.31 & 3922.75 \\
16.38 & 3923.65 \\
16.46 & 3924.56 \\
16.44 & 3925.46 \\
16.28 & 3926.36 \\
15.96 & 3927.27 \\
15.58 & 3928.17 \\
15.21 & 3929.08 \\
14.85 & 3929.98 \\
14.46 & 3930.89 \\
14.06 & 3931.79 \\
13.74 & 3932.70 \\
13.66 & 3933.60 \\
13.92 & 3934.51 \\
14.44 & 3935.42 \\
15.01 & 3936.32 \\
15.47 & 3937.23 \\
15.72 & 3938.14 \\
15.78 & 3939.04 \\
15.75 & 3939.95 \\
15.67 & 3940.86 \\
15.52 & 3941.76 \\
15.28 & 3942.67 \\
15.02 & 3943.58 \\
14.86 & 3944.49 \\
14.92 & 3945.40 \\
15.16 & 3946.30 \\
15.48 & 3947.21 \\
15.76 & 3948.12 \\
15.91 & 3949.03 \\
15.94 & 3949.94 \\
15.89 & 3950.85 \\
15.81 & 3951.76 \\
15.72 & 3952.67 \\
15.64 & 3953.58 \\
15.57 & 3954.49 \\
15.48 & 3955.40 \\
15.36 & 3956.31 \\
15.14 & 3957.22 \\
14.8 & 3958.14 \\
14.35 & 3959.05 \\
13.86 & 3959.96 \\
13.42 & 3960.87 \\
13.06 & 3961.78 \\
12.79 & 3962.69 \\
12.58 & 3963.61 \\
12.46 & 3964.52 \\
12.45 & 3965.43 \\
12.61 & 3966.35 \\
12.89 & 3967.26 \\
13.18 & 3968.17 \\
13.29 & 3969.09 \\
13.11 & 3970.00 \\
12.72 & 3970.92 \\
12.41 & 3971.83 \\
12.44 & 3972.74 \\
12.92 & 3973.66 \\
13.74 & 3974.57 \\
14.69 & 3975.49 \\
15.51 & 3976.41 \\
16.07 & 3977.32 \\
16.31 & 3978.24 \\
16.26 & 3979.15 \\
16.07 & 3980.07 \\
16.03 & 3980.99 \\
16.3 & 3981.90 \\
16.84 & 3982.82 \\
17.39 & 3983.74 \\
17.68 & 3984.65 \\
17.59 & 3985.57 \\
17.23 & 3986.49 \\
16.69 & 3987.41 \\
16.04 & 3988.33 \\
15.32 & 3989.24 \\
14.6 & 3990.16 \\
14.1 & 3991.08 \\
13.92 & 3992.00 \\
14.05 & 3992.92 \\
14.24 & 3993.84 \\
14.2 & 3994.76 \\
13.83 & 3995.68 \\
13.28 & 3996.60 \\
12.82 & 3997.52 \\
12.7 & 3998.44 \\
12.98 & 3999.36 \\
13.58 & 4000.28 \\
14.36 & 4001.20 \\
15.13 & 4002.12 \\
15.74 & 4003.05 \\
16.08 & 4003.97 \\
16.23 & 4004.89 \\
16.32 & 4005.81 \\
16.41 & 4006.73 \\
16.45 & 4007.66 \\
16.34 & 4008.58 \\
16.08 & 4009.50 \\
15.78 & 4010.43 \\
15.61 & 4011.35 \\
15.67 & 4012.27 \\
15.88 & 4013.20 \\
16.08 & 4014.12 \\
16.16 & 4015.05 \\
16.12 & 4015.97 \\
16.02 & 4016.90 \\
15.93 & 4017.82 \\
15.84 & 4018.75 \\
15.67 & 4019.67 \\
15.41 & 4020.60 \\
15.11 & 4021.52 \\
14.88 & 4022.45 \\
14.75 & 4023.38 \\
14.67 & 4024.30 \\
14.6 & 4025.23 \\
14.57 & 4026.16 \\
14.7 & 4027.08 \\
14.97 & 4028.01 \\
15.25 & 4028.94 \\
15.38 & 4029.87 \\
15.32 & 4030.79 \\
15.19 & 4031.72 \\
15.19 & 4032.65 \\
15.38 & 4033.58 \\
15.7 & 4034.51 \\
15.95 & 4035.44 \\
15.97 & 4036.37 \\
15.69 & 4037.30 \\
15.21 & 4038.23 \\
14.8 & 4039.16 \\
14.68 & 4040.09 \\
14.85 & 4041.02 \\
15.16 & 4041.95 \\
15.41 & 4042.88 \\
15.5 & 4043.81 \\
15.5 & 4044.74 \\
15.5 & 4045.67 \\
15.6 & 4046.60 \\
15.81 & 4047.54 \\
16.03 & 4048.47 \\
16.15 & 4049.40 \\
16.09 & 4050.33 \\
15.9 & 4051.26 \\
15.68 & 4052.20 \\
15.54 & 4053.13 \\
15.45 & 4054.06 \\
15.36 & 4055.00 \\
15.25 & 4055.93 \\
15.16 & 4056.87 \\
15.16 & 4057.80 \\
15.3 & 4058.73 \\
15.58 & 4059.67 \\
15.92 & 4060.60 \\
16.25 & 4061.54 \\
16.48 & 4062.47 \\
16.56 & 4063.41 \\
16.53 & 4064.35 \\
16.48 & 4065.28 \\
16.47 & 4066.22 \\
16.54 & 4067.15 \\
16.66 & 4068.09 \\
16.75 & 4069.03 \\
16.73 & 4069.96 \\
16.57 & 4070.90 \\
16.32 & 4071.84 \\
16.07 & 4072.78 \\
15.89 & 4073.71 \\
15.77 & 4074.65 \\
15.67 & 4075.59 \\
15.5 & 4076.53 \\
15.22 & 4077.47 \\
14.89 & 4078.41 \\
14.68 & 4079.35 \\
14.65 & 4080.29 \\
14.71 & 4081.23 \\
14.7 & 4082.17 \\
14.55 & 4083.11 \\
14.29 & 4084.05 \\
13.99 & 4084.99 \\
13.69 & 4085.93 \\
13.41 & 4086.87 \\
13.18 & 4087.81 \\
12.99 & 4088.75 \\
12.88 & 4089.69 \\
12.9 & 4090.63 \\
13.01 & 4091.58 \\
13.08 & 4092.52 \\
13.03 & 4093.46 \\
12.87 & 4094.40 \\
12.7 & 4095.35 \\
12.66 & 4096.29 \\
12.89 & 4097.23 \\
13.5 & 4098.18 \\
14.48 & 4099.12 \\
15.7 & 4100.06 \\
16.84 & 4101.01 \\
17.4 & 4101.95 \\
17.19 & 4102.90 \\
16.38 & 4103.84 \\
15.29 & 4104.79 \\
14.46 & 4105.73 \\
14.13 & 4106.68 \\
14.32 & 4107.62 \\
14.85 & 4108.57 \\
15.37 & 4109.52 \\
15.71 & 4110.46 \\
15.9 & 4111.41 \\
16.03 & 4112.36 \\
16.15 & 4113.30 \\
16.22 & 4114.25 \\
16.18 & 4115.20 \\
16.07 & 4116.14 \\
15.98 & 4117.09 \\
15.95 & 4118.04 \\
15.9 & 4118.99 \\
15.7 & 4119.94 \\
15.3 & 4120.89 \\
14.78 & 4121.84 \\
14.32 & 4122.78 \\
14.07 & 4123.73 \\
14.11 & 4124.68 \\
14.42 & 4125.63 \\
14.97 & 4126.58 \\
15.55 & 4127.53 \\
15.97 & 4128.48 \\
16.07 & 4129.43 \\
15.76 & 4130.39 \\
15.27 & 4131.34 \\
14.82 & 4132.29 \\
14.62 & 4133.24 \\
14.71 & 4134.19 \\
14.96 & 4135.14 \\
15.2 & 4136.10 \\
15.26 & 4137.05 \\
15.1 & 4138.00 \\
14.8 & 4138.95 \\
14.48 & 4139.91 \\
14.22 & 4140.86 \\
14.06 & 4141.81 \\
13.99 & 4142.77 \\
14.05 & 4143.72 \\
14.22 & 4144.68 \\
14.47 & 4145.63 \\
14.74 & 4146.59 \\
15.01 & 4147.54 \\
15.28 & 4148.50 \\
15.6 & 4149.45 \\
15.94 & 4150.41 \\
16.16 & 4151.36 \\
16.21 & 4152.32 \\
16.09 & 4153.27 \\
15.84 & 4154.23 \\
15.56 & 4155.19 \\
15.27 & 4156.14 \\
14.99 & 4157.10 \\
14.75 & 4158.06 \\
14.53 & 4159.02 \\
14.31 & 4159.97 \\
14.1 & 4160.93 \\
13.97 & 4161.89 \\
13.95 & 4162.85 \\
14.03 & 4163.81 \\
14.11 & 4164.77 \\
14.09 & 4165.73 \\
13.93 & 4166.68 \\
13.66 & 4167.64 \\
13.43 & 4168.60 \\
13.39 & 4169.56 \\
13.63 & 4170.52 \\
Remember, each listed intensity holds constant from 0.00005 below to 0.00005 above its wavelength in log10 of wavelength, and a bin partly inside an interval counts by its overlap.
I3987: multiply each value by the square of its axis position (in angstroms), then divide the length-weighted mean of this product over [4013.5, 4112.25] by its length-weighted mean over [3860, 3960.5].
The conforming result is 1.1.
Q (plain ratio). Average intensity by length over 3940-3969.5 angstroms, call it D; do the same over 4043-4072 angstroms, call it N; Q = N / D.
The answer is 1.09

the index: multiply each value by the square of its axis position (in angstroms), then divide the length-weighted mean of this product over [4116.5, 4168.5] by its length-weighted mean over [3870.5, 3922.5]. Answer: 1.1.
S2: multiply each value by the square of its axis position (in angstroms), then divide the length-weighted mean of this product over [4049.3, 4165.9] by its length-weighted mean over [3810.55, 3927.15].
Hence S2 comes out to 1.1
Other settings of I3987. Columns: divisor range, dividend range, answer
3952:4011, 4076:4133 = 1.07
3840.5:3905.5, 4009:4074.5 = 1.10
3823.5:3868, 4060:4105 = 1.14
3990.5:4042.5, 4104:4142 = 1.06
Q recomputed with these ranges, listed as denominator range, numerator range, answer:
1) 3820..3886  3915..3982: 0.99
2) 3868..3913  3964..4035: 0.99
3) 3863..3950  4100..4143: 0.99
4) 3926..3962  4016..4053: 1.02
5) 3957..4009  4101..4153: 1.04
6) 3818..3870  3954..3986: 0.97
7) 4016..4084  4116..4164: 0.97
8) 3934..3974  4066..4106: 1.03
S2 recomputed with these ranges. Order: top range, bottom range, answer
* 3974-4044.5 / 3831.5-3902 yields 1.10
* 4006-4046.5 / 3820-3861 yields 1.18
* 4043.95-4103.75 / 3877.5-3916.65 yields 1.10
